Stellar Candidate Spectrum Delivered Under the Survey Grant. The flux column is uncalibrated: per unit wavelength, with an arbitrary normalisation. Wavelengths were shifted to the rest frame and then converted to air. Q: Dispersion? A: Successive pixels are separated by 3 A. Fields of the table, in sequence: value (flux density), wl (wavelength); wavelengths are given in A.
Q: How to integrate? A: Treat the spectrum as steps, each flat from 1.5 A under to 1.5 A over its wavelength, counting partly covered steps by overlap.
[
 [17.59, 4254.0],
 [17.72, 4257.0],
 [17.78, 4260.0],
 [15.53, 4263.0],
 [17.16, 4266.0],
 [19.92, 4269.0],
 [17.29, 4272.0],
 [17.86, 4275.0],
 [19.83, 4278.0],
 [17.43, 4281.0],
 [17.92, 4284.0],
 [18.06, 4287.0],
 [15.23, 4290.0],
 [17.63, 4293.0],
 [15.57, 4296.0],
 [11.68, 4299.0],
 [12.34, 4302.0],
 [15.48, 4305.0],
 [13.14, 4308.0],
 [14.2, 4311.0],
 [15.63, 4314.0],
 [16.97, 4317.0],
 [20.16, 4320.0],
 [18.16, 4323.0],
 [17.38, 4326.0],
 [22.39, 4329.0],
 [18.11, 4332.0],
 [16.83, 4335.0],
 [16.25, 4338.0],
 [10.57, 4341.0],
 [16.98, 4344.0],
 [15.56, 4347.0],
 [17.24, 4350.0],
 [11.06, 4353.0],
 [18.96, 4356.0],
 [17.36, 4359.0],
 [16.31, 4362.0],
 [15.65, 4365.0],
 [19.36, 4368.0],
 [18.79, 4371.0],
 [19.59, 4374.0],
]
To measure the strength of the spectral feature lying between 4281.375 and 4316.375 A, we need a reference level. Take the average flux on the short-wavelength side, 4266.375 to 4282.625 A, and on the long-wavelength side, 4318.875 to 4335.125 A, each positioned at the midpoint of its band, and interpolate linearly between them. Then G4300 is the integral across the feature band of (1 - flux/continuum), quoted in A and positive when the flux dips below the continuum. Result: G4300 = 6.30 A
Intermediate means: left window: 18.4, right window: 19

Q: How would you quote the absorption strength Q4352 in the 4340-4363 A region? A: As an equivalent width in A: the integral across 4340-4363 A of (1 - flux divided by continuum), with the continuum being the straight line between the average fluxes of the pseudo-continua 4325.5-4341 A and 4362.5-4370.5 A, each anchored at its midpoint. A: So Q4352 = 2.5 A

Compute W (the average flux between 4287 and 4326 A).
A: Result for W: 15.7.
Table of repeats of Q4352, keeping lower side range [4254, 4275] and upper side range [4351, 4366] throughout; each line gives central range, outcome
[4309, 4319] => 0.60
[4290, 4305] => 2.20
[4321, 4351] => -1.22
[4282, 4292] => 0.04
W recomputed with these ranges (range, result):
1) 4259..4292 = 17.6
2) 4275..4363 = 16.4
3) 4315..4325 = 18.2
